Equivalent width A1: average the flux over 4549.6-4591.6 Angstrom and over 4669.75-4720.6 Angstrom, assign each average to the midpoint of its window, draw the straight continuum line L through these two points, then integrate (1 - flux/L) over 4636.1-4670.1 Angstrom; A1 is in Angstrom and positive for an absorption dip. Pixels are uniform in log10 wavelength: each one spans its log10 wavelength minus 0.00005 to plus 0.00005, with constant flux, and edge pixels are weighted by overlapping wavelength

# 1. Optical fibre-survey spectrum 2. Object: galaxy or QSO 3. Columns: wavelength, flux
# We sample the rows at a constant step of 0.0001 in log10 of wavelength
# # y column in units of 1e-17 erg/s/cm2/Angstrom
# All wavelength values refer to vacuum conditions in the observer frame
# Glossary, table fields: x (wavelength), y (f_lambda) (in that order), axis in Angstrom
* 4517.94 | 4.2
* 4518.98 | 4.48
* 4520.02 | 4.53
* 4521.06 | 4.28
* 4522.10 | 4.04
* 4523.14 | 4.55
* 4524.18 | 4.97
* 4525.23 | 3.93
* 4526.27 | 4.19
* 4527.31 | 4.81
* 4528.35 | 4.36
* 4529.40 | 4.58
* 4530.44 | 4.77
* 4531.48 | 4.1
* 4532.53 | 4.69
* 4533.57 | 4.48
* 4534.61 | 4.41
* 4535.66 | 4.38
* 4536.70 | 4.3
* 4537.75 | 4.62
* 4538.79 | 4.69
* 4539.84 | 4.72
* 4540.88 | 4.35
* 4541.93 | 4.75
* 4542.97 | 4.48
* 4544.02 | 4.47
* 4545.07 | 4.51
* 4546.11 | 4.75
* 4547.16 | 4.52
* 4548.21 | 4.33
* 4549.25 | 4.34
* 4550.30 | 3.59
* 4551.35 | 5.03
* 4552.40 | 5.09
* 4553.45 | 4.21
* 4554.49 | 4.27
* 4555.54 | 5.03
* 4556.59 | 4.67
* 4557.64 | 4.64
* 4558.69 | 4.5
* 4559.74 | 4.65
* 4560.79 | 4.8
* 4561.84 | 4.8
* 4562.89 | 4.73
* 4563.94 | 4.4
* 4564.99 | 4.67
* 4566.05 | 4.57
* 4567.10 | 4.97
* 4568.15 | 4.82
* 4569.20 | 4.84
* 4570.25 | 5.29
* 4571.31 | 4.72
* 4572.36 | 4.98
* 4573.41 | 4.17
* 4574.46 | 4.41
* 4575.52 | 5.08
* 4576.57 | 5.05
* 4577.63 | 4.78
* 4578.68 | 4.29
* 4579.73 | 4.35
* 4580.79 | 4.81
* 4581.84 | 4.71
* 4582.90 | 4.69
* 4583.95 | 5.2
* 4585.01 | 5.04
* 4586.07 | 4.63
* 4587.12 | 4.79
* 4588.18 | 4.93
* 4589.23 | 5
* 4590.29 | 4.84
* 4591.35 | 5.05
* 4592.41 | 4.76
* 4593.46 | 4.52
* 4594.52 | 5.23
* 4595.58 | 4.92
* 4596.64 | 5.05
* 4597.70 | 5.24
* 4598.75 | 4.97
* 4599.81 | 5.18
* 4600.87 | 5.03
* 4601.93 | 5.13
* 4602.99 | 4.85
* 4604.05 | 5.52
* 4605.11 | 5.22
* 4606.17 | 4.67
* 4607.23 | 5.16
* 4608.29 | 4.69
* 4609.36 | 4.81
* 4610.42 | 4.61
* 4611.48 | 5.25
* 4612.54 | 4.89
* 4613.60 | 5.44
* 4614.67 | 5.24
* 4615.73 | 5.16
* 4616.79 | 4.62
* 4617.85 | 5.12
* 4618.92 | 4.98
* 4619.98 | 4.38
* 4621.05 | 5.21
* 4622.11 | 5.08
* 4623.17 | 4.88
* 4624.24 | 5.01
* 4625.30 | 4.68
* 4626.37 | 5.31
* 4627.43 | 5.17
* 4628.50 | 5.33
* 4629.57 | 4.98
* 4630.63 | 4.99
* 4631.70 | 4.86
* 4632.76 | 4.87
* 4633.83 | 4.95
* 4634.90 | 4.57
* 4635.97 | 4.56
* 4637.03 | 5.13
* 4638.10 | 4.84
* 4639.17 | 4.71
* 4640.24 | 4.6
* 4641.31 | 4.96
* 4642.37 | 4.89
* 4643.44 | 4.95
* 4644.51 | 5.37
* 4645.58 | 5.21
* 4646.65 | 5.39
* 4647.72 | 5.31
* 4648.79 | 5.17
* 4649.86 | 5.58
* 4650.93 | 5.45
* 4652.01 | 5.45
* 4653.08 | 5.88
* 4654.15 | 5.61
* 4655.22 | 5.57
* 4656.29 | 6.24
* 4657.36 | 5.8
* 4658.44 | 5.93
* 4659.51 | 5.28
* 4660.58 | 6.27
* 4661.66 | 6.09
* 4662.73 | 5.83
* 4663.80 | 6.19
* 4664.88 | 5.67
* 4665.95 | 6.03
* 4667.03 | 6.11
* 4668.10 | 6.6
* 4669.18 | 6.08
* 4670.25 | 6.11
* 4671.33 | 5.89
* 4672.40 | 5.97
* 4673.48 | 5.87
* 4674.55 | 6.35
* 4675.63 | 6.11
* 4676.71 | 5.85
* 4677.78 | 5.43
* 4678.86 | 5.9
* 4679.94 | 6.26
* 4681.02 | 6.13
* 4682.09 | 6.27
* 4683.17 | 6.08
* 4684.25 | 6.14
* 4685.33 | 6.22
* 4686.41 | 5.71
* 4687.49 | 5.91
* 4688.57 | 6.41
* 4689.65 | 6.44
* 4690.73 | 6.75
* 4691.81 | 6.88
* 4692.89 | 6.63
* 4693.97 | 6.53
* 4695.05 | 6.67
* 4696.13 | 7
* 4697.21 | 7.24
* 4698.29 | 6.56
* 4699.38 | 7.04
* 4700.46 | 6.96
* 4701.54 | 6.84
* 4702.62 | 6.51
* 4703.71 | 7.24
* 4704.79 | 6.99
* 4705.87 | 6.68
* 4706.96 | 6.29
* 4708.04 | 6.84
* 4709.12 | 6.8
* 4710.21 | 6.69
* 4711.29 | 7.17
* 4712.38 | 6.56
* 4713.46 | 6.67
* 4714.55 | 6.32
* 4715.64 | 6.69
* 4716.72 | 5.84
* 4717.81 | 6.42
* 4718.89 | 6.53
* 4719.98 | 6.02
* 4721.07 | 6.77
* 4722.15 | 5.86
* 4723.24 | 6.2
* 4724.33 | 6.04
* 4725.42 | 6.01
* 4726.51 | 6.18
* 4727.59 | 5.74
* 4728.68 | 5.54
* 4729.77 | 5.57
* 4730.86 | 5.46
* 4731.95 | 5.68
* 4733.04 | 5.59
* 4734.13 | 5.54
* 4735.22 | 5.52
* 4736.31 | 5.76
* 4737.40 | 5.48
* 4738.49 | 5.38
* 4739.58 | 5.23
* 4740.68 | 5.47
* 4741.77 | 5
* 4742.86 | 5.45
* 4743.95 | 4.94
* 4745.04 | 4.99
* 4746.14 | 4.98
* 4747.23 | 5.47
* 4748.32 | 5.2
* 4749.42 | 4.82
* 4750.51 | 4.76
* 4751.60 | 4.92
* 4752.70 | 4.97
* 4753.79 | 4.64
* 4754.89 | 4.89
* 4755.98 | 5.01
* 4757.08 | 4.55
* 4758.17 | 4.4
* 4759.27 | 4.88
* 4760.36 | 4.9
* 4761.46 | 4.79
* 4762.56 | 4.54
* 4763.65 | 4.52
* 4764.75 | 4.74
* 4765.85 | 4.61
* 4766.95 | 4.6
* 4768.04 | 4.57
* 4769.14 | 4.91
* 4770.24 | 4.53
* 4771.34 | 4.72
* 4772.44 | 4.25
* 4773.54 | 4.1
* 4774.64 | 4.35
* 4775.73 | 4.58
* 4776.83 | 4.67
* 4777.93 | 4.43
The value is 1.83 Angstrom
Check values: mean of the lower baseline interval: 4.72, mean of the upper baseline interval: 6.44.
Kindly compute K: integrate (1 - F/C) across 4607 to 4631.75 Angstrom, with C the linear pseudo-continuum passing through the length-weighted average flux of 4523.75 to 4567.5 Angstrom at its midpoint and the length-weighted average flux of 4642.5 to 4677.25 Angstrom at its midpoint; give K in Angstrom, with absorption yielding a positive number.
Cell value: 1.6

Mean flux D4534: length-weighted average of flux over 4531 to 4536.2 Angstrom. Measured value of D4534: 4.41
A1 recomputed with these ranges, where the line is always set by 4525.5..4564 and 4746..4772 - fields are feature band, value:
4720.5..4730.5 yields -2.60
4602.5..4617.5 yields -1.29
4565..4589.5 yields -1.11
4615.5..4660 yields -4.77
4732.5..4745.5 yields -1.65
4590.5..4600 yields -0.79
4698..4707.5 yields -4.18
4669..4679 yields -2.71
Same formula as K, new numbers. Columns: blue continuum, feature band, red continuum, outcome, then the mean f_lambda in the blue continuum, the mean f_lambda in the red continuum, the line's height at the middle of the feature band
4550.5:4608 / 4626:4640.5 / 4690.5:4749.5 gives 1.1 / 4.83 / 6.14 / 5.33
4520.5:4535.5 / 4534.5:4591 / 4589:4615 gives 0.5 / 4.44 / 5.01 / 4.71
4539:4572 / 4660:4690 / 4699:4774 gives -4.6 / 4.63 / 5.59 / 5.26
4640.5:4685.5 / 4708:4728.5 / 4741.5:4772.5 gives -4.5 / 5.79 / 4.82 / 5.22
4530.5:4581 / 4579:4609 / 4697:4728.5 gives 0.8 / 4.61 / 6.52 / 5.07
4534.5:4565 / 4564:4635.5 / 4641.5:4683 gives 2.6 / 4.56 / 5.79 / 5.1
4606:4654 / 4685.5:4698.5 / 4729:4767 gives -3.8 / 5.04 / 5.07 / 5.06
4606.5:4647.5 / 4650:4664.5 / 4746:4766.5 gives -2.6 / 4.97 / 4.82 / 4.93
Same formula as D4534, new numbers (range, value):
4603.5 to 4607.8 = 5.14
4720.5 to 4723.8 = 6.27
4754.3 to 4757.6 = 4.81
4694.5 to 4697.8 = 6.97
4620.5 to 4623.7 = 5.06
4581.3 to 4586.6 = 4.86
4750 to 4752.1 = 4.85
